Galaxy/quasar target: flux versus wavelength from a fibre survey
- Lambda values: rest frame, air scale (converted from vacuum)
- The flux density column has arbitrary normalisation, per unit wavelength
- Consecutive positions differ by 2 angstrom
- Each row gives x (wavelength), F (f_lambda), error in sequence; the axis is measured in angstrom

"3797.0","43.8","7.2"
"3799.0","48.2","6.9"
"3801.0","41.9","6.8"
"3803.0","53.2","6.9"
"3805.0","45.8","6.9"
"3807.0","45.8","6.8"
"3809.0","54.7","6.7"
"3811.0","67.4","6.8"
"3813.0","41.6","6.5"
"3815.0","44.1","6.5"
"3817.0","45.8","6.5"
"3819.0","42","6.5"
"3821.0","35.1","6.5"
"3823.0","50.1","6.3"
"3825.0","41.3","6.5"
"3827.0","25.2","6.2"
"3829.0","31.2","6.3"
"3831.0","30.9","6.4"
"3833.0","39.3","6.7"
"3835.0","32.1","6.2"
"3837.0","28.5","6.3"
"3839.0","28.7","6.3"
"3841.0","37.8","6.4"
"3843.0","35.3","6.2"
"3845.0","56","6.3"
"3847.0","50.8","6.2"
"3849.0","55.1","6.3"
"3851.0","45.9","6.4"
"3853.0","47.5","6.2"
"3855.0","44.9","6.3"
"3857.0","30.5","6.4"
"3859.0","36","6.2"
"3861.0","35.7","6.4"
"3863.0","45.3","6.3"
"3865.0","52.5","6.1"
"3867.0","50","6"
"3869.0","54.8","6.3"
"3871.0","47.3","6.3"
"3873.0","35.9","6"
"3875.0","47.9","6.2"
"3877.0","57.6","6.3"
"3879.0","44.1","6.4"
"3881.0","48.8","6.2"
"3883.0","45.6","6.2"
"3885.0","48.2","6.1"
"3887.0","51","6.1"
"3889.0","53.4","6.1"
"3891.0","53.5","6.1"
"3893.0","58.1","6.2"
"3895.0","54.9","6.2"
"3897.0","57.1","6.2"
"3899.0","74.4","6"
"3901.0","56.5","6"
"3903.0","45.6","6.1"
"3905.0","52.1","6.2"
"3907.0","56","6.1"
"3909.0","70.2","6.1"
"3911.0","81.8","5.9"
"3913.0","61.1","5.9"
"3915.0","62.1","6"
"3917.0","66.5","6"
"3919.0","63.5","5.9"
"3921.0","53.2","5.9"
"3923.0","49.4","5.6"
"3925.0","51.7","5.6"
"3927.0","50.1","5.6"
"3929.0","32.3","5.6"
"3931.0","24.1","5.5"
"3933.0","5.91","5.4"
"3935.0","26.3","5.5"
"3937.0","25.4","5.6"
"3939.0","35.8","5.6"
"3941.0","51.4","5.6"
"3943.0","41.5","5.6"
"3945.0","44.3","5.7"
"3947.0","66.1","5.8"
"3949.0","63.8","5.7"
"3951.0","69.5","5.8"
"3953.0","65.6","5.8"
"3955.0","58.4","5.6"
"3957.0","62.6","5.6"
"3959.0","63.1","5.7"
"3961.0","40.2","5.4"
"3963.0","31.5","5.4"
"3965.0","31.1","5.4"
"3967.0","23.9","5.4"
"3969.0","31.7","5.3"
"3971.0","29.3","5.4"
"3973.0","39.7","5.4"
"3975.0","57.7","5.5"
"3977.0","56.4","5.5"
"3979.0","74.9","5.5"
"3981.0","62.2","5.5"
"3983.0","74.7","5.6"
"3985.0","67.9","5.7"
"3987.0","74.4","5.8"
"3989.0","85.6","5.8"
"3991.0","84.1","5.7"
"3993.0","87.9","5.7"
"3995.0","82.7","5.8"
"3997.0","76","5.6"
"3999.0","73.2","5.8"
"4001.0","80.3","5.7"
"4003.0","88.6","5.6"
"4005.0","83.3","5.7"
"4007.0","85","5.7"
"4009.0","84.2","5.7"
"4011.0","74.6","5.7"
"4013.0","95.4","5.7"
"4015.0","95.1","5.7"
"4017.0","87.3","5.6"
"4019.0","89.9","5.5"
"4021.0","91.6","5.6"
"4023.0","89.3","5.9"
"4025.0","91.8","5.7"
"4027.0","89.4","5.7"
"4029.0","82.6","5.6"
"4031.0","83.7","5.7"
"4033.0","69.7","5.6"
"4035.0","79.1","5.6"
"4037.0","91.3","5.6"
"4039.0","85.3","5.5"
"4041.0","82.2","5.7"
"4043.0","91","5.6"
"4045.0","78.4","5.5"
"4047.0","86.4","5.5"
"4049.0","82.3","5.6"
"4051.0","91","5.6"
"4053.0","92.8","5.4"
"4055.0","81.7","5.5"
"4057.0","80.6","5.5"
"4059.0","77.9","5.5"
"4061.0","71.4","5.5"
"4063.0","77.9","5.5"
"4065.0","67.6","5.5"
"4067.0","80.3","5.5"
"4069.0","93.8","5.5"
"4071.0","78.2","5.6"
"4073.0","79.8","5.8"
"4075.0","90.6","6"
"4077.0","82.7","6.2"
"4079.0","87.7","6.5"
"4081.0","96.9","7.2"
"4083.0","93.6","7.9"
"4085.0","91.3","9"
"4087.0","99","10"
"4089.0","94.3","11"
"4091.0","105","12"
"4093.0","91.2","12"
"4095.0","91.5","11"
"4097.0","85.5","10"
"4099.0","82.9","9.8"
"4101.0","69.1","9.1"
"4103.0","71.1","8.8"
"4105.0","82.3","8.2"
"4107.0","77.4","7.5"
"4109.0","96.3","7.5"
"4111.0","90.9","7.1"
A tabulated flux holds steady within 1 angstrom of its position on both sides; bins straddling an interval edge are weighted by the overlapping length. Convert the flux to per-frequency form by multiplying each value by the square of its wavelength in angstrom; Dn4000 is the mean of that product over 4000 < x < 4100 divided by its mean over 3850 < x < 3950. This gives 1.89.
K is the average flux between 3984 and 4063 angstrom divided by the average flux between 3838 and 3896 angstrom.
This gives 1.79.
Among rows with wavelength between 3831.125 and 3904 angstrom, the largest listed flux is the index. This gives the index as 74.4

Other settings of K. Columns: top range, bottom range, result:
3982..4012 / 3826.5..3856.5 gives 2.04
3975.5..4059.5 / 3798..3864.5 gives 1.95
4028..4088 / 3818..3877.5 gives 2.03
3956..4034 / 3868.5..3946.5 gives 1.43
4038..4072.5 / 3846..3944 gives 1.69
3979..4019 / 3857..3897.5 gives 1.68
